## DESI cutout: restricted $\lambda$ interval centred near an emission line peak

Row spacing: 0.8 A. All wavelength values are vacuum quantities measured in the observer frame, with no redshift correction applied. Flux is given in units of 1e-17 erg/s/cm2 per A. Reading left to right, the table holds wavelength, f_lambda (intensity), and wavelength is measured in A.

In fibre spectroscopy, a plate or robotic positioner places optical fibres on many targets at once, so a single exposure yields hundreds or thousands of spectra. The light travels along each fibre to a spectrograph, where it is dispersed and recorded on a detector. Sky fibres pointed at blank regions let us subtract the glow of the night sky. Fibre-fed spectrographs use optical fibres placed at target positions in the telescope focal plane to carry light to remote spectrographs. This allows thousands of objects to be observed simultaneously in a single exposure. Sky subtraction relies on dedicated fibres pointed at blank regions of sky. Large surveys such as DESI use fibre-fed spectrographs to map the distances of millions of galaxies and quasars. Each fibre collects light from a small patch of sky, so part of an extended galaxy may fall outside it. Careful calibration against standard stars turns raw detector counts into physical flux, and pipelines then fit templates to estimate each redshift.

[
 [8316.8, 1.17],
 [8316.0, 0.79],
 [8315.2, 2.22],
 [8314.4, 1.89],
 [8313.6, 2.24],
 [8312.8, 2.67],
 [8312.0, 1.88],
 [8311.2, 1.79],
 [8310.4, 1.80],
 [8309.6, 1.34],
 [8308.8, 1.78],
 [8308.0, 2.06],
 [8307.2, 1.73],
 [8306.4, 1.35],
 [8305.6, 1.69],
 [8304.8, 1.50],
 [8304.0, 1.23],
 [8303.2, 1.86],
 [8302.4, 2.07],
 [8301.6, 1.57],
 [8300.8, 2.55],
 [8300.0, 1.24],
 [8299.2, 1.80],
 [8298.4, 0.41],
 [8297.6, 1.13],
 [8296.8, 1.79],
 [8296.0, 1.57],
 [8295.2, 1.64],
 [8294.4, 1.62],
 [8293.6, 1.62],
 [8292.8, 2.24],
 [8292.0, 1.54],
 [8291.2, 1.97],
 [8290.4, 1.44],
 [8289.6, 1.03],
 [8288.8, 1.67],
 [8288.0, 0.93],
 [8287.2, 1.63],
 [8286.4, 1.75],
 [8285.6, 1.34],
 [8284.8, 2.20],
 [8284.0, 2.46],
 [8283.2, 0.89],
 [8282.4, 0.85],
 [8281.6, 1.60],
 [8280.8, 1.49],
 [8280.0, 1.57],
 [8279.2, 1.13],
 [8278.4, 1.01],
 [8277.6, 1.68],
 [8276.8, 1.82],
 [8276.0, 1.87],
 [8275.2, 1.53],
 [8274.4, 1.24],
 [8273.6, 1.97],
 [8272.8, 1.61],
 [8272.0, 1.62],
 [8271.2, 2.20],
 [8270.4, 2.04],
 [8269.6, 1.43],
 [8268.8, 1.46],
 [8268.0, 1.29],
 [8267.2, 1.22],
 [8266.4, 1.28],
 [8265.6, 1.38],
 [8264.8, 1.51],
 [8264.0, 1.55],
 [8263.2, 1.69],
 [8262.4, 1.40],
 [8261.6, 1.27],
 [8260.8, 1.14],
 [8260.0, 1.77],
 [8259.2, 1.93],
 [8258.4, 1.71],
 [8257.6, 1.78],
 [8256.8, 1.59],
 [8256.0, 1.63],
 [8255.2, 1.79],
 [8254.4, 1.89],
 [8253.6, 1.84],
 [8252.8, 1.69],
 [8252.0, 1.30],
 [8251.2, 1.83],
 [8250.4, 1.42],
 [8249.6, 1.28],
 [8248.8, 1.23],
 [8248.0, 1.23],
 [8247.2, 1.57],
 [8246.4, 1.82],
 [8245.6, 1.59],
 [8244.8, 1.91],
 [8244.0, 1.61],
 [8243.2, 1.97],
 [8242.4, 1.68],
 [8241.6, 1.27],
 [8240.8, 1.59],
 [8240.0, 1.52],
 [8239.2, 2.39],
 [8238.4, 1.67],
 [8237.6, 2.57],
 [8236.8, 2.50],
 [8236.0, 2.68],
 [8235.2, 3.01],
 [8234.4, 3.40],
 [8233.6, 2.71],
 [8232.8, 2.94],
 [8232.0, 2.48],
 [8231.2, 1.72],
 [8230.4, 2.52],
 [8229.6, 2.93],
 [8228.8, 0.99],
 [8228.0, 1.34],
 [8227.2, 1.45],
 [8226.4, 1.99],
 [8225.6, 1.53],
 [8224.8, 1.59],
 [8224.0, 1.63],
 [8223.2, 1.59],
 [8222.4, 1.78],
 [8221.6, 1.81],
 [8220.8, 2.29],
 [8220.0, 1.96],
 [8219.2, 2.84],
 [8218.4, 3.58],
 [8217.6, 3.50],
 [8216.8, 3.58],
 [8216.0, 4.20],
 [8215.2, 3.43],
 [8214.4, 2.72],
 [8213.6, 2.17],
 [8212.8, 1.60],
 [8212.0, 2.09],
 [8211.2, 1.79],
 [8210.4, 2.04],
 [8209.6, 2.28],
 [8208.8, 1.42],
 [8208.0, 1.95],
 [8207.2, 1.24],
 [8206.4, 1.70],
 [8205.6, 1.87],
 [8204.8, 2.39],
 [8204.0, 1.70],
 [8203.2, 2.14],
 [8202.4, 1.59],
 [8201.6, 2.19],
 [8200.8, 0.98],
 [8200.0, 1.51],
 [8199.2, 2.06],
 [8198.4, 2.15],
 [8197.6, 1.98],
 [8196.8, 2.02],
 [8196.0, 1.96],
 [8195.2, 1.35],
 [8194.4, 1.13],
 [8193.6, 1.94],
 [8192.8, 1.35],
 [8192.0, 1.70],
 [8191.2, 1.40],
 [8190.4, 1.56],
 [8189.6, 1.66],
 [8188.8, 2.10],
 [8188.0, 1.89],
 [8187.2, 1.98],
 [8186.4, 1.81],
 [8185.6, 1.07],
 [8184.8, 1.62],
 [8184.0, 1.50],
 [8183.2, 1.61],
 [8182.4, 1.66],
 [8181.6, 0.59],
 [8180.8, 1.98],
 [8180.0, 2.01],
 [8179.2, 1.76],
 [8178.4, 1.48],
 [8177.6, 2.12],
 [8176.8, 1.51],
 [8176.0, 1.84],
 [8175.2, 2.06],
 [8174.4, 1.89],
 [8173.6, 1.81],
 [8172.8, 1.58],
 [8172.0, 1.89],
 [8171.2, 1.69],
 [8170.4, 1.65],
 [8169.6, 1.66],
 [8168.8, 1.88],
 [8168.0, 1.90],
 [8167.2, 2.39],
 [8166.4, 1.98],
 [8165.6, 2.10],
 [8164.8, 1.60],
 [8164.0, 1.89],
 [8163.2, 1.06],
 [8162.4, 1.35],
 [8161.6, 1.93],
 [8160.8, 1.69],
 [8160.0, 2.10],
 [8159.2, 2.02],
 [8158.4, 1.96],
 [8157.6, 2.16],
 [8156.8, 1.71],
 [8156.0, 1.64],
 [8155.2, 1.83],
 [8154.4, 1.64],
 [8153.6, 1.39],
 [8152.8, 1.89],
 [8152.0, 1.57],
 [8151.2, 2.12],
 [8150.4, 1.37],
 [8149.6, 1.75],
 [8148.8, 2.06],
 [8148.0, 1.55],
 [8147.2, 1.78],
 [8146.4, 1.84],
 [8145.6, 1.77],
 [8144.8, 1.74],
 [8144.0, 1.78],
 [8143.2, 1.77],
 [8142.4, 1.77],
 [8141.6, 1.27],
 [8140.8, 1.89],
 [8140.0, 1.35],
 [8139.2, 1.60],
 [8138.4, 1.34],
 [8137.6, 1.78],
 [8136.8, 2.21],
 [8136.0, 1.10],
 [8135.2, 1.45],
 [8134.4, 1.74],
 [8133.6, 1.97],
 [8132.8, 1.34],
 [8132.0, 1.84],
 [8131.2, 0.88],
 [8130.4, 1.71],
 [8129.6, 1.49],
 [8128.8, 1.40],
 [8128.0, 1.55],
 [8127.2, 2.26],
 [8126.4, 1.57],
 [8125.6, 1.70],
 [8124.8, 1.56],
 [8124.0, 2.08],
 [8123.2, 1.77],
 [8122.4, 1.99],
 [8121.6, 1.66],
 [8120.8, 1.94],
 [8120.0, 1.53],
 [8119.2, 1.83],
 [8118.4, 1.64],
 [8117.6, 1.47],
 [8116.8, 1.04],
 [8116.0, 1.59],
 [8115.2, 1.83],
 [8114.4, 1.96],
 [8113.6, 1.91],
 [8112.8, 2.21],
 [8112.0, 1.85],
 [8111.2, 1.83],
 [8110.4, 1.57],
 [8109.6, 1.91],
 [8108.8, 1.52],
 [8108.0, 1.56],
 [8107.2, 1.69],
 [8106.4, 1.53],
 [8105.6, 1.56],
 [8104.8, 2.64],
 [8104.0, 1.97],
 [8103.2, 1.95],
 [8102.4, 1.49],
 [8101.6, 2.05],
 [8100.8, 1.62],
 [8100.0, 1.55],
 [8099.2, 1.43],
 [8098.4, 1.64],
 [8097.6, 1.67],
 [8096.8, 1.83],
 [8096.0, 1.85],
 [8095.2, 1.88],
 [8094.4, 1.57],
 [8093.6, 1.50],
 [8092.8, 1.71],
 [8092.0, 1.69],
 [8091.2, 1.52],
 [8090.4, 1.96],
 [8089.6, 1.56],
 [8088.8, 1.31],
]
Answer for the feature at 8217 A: [S II] 6716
